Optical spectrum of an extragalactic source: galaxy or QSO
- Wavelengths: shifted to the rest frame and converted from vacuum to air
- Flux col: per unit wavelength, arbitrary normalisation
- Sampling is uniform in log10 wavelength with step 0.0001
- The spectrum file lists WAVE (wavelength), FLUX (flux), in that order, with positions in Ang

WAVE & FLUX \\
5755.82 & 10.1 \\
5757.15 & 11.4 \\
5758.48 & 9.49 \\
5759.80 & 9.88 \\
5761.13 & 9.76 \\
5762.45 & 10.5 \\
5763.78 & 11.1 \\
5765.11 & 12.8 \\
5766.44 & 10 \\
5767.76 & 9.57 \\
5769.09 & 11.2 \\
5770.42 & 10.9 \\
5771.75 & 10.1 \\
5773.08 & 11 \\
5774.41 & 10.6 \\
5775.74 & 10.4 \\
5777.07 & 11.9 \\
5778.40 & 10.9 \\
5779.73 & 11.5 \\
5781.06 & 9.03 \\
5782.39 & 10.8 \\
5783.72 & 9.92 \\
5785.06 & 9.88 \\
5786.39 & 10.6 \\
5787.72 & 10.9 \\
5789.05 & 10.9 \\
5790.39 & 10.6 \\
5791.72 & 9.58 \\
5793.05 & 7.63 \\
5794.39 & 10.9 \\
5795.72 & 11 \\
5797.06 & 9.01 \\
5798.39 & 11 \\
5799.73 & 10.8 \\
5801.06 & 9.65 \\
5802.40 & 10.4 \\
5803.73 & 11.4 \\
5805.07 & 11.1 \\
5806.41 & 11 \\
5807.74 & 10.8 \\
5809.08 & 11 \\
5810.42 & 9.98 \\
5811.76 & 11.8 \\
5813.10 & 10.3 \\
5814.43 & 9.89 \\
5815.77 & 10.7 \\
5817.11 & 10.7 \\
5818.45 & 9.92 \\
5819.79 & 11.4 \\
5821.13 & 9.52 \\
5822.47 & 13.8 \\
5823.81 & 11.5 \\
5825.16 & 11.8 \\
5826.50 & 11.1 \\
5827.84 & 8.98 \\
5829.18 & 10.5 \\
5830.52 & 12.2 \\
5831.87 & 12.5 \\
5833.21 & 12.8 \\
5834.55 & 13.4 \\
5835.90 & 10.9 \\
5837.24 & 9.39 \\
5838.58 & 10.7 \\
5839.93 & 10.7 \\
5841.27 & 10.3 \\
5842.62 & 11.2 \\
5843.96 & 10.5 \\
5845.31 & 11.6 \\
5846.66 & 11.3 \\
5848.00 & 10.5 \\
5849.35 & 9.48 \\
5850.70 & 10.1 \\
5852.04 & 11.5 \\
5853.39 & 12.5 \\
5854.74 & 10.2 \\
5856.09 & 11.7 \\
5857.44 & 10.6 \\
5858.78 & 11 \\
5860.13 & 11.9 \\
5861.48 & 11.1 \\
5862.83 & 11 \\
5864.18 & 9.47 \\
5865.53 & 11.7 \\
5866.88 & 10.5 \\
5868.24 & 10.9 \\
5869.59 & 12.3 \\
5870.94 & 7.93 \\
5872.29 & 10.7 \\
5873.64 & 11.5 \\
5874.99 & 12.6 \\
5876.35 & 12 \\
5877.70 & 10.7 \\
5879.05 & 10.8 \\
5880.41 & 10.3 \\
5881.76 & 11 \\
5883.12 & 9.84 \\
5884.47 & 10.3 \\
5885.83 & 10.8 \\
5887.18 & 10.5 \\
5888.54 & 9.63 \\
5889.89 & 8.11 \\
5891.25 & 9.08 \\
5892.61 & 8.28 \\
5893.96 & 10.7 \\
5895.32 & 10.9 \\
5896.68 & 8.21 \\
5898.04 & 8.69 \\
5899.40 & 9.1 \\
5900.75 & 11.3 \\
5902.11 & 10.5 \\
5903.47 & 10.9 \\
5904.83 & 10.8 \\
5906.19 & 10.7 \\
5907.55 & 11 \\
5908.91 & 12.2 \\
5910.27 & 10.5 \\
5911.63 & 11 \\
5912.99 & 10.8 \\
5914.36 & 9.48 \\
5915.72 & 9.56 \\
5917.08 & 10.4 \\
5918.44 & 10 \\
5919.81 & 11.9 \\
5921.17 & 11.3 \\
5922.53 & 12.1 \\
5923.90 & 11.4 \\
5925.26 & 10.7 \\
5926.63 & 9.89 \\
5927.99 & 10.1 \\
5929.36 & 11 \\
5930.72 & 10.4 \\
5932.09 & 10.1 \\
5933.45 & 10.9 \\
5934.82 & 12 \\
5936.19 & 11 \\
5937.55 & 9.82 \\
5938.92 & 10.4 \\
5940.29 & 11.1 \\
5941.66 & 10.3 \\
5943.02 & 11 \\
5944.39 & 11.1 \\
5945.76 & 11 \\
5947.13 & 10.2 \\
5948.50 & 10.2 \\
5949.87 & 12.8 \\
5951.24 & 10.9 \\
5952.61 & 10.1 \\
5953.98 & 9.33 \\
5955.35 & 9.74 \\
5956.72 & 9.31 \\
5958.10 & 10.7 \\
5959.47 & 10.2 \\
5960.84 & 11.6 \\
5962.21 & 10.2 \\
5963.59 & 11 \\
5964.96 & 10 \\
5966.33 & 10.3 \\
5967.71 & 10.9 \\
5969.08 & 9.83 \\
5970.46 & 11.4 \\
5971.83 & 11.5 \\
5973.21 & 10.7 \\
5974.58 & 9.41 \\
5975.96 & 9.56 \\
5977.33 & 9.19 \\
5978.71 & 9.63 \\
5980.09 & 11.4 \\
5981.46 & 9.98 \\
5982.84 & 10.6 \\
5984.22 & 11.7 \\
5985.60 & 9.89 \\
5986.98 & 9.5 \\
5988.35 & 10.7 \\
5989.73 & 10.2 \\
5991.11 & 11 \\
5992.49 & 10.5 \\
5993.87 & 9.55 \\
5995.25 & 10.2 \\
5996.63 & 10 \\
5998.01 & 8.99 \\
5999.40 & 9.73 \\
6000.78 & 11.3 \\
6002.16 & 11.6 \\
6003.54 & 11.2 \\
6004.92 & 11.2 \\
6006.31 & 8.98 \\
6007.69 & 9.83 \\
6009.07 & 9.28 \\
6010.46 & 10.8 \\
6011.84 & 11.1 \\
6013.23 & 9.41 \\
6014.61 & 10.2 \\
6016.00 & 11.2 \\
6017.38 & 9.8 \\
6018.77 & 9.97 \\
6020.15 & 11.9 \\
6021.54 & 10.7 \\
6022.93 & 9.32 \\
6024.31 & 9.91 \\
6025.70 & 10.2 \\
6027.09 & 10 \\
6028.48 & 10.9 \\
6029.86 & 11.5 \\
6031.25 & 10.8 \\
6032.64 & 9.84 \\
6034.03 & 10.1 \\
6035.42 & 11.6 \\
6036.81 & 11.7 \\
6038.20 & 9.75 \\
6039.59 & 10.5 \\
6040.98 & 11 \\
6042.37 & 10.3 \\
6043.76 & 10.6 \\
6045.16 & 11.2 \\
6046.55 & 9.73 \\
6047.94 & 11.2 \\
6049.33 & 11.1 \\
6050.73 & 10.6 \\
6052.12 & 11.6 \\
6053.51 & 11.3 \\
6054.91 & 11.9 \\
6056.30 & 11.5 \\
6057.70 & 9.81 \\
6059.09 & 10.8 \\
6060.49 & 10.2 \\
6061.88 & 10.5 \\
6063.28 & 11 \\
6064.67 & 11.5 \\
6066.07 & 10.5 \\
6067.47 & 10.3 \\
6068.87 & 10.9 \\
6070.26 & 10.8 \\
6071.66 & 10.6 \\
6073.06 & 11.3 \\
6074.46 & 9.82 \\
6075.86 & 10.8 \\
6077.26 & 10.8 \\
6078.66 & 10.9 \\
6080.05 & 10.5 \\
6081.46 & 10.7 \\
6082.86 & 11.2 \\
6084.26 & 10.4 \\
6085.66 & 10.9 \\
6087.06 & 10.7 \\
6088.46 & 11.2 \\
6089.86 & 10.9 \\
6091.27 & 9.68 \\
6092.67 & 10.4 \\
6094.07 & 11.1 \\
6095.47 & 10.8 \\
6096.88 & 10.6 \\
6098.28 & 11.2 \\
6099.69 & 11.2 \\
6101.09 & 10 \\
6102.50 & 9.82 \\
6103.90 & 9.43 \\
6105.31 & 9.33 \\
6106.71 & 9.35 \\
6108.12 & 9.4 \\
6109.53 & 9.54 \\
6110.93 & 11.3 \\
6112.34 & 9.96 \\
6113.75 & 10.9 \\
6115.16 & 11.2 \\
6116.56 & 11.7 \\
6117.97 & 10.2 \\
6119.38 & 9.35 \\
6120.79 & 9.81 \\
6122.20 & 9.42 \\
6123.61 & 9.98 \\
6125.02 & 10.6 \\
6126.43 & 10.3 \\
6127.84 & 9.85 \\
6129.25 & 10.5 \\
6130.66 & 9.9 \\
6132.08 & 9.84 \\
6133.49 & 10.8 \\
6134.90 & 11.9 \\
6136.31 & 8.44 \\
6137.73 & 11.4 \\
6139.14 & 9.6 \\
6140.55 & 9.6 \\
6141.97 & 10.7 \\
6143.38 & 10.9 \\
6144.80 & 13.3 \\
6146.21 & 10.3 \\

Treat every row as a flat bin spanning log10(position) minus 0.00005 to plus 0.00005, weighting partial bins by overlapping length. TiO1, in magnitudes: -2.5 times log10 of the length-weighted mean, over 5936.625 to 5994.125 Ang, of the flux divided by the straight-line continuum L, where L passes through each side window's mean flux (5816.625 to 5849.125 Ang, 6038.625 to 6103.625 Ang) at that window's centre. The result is 0.05 mag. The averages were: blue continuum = 11.1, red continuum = 10.7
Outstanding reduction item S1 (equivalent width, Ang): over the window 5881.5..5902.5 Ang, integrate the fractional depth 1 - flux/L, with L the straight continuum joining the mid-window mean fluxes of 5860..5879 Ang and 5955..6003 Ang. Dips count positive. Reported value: 2.10 Ang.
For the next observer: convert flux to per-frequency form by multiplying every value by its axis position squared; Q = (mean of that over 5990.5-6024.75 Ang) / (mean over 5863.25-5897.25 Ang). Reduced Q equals 1.0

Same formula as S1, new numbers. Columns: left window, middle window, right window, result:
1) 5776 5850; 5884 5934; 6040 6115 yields 1.6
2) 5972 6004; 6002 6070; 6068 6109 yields -1.5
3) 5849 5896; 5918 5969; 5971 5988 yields -1.3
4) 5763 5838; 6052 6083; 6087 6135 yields -1.3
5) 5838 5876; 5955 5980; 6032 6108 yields 1.1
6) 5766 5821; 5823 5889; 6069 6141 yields -3.0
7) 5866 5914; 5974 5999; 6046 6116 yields 1.0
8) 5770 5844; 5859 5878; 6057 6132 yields -0.6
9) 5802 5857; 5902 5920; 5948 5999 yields -0.1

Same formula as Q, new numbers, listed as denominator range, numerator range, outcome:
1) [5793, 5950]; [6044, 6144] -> 1.06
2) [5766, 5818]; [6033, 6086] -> 1.12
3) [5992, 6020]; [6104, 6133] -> 1.02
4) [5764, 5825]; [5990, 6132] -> 1.08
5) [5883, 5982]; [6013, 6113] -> 1.06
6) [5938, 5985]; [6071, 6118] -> 1.05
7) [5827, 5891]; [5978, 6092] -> 1.03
